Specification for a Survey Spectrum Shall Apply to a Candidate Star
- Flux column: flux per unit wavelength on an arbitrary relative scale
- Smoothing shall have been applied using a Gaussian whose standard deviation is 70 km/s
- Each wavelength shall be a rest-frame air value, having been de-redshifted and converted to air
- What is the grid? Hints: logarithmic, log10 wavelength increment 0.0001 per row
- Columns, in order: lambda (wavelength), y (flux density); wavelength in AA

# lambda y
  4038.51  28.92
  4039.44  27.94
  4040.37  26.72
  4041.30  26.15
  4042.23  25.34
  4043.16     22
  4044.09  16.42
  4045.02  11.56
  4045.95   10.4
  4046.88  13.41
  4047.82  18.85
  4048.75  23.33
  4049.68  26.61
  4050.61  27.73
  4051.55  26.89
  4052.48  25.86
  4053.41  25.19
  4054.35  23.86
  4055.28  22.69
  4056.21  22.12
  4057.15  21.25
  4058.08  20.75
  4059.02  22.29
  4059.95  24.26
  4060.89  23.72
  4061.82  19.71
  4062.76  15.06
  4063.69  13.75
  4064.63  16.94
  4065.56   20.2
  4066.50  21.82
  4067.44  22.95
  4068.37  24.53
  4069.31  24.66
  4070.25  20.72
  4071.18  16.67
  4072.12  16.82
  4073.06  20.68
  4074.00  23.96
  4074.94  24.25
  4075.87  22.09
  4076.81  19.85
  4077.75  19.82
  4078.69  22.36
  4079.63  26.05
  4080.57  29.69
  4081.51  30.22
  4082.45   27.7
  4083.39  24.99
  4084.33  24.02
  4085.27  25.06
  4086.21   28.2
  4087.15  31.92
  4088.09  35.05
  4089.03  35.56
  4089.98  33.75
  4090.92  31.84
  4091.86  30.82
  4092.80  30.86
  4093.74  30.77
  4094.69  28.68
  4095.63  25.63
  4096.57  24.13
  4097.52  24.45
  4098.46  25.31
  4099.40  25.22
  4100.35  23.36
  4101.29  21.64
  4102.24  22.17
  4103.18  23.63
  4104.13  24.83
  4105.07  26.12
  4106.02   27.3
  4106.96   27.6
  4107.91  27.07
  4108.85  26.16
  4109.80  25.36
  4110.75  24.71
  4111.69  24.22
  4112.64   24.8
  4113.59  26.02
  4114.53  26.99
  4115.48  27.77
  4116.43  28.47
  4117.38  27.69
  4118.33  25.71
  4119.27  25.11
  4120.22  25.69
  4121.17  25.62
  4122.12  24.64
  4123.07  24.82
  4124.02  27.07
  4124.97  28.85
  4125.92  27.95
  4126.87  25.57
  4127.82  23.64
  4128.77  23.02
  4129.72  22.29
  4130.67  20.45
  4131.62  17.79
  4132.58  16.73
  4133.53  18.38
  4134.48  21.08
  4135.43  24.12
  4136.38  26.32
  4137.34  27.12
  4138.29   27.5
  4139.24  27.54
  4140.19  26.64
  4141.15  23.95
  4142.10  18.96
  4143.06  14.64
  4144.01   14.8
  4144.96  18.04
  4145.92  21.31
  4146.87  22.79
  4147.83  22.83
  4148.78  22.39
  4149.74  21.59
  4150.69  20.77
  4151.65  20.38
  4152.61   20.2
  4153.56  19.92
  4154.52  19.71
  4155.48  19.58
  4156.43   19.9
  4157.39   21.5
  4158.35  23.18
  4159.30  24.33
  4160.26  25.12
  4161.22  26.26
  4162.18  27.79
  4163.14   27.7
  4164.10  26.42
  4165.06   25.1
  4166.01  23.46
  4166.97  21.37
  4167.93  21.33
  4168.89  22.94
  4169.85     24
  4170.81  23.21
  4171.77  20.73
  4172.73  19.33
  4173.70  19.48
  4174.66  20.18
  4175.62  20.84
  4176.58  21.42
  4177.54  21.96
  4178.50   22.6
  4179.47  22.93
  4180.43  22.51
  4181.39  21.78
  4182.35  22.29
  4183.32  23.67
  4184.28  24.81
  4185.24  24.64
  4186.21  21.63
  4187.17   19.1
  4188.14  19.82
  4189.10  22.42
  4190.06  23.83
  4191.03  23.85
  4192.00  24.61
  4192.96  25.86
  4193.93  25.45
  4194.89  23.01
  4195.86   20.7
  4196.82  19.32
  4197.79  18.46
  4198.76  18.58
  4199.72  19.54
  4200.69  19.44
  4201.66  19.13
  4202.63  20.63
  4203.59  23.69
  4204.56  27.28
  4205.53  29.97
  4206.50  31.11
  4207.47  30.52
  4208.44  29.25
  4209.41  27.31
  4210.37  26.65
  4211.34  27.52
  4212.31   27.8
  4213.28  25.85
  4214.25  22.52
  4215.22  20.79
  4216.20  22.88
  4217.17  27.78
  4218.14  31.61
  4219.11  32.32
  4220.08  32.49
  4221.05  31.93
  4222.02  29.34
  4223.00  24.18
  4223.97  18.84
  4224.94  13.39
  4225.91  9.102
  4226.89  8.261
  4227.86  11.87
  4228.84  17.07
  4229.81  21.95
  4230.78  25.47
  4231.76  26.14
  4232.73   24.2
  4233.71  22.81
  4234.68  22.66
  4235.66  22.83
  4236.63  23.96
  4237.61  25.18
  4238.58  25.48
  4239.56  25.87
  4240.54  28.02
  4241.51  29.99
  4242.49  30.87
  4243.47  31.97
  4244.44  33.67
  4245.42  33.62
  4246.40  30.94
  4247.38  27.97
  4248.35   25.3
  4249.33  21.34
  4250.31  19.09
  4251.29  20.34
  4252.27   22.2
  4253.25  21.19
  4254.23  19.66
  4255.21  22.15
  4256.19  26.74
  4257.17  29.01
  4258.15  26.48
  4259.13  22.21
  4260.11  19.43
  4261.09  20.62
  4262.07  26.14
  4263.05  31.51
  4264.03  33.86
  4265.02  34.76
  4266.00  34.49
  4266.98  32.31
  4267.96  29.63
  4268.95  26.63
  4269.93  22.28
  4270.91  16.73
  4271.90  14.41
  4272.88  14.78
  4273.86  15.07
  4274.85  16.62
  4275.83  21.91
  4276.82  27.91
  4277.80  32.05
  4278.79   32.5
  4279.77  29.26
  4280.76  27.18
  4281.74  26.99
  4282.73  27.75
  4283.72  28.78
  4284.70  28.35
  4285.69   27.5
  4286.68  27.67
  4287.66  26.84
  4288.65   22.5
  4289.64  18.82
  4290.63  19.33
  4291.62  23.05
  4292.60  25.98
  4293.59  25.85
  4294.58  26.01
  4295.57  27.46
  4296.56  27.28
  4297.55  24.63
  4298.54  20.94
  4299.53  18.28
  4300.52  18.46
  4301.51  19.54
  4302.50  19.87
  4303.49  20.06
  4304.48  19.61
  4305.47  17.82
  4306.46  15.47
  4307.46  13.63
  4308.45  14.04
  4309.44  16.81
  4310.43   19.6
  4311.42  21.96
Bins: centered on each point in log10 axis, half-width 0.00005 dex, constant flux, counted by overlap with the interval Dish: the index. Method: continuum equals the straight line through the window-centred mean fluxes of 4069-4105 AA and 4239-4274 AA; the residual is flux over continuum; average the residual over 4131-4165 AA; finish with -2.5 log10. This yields 0.16 mag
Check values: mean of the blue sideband 25.7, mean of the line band 22.2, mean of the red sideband 25.7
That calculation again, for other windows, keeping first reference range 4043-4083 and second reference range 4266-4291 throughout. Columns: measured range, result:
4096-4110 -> -0.13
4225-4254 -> 0.03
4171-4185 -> 0.07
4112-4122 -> -0.17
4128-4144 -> 0.03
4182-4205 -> 0.07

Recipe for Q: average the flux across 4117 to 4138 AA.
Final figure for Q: 24.1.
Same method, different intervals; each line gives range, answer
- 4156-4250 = 23.9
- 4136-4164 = 22.5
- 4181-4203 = 21.9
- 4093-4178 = 23.6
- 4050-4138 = 24.7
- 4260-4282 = 25.6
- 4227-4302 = 24.8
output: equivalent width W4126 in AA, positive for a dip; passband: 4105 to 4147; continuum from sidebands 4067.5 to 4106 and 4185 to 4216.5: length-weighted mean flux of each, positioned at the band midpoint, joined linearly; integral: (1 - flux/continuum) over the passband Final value 1.4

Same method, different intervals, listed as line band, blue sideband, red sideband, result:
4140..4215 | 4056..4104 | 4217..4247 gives 6.0 AA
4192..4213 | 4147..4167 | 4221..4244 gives -1.4 AA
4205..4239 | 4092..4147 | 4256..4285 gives 1.5 AA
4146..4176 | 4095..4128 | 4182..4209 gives 2.3 AA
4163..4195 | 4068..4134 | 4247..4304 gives 2.8 AA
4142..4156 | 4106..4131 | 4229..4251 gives 3.2 AA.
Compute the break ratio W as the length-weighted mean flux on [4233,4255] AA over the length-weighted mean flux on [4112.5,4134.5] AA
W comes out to 1.05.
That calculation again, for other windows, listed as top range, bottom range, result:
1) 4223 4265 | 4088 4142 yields 0.93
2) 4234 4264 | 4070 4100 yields 0.98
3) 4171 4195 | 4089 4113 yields 0.84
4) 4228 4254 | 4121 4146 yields 1.10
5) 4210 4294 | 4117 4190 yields 1.09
